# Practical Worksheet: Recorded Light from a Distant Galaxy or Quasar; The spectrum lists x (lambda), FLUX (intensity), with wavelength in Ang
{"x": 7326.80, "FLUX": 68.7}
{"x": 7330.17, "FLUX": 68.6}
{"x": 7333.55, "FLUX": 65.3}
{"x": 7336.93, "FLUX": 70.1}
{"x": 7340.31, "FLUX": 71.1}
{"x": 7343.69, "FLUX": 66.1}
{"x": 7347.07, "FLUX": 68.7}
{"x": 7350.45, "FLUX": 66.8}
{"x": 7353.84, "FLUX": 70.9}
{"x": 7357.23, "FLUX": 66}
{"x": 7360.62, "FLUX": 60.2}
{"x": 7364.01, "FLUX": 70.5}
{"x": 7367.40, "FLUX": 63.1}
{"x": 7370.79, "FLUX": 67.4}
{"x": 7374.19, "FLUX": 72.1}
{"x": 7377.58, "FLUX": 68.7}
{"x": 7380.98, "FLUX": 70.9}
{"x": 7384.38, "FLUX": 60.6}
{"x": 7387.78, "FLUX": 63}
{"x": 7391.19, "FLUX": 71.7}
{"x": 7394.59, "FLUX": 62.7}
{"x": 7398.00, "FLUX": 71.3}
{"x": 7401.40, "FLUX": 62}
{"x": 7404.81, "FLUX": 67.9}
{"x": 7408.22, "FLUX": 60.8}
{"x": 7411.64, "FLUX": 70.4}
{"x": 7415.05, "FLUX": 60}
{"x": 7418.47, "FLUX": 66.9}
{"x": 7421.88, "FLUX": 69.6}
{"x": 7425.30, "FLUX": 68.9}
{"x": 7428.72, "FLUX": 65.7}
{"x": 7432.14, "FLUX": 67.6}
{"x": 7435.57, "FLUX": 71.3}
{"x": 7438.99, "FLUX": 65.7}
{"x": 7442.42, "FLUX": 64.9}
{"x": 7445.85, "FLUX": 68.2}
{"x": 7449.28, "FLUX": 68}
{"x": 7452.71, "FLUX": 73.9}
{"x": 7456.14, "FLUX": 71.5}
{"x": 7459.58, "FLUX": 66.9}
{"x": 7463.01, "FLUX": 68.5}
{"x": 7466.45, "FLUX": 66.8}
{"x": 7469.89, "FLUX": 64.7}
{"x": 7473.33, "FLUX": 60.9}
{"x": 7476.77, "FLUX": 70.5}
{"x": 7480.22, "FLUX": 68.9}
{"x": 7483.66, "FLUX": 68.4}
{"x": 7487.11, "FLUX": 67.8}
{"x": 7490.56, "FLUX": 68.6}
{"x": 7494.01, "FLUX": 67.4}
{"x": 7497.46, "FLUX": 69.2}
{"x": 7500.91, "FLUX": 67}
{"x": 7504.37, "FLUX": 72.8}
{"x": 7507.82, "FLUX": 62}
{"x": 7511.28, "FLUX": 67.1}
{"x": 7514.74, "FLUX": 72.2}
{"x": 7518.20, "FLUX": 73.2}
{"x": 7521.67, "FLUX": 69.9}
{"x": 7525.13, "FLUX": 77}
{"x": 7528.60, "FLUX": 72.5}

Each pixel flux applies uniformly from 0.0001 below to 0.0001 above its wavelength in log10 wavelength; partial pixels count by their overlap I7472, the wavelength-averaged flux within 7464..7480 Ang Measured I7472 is 66.1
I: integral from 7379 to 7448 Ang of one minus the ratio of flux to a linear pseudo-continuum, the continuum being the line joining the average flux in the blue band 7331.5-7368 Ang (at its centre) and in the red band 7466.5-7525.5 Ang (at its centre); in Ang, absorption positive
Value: 1.3 Ang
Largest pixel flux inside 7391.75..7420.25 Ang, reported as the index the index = 71.3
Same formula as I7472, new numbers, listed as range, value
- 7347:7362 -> 66.4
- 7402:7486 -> 67.3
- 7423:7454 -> 68.2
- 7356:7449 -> 66.6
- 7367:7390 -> 66.8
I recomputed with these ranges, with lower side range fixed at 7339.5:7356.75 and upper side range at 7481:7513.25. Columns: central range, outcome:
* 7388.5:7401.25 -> 0.2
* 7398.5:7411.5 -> 0.6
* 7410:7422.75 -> 0.3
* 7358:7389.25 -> 0.9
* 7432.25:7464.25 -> -0.3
